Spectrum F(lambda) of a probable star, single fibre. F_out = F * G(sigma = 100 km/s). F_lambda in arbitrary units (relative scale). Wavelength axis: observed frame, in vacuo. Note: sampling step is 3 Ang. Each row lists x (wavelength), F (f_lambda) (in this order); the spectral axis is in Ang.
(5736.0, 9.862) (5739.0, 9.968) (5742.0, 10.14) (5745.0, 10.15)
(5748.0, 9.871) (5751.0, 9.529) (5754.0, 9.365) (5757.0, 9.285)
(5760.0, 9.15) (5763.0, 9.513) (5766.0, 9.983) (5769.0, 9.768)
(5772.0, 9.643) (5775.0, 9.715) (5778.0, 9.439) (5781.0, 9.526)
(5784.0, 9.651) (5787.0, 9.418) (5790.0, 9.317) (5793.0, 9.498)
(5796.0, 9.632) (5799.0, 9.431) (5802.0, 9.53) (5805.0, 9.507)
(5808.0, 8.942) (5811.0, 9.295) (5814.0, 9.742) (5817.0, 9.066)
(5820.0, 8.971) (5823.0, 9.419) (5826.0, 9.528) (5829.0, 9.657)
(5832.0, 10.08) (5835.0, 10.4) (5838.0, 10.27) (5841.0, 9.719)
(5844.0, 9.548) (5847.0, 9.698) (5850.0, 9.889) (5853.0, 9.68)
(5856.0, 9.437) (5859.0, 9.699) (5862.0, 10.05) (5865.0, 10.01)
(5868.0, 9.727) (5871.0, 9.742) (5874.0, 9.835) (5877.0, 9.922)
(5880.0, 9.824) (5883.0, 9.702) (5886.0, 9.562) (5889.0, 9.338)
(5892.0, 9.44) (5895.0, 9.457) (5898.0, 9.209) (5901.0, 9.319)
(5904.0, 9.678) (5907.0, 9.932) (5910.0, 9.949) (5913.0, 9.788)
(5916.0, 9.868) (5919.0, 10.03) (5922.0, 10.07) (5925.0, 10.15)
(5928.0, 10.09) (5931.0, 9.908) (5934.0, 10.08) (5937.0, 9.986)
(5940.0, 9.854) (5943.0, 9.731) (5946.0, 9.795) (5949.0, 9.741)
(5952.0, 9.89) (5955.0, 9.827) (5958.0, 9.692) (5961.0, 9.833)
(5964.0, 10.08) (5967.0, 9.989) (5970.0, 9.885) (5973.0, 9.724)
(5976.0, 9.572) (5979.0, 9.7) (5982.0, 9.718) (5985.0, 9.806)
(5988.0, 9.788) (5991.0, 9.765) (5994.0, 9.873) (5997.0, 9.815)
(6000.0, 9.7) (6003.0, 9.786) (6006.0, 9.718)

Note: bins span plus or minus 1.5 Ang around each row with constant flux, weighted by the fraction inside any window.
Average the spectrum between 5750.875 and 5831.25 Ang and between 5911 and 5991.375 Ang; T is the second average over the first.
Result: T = 1.0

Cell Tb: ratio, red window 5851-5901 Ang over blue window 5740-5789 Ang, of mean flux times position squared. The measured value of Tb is 1.04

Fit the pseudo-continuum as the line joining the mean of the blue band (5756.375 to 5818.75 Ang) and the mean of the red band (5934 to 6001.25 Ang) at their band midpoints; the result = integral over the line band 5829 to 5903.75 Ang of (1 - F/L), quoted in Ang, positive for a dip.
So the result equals -0.8 Ang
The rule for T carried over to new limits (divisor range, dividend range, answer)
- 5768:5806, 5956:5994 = 1.03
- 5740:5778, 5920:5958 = 1.03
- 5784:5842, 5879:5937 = 1.02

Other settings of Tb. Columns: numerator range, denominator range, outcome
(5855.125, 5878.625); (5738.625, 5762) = 1.06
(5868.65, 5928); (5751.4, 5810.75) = 1.07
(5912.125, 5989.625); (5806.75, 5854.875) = 1.07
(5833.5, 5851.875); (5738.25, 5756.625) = 1.05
